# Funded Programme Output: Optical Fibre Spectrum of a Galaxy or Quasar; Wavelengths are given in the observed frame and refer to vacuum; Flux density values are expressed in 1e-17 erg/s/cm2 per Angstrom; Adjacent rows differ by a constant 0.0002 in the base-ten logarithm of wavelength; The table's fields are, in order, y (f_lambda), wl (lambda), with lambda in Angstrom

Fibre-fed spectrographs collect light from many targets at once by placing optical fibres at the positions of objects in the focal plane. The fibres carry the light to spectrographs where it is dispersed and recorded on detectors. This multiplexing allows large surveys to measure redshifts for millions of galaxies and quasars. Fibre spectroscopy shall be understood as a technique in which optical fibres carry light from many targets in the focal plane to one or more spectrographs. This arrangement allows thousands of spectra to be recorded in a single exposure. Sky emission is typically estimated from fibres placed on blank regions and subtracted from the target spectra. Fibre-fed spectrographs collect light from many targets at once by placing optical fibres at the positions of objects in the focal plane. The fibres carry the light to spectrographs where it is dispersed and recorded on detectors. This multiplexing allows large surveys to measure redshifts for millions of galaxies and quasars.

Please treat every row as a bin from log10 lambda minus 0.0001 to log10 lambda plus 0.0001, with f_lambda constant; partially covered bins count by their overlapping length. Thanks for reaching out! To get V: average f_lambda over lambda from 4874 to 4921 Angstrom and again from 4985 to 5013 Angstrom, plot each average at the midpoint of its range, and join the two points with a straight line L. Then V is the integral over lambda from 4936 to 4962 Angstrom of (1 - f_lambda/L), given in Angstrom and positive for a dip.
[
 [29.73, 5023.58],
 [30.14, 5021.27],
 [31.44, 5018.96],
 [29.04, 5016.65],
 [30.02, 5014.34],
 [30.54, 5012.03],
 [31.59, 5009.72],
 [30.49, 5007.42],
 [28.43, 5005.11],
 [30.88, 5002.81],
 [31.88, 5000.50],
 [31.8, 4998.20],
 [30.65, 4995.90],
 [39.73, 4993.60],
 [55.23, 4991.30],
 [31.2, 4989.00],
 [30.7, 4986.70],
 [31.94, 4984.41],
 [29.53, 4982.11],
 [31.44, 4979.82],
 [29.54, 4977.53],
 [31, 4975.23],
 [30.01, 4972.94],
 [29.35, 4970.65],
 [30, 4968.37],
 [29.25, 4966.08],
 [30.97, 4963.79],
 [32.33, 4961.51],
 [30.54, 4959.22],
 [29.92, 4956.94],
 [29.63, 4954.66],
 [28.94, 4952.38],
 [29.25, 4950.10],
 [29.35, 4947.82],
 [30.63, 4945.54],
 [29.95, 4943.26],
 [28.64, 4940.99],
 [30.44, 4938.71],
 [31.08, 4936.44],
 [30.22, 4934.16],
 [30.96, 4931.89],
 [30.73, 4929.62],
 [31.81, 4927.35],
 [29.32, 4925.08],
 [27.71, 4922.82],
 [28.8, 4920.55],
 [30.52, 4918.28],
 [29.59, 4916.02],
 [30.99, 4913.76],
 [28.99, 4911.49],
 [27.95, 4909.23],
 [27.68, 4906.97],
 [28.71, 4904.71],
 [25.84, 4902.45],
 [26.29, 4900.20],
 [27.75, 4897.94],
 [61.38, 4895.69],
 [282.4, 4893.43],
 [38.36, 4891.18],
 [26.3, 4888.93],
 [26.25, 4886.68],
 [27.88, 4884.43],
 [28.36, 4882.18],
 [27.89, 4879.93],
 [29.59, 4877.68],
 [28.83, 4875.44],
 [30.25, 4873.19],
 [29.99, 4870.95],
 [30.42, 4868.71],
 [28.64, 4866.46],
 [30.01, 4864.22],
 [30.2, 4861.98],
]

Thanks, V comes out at 5.5 Angstrom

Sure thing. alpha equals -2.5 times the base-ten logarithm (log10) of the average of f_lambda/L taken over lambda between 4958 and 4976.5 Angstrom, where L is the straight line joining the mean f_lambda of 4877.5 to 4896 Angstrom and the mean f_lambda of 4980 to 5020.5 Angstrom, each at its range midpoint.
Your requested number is 0.33 mag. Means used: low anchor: 62.5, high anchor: 32.6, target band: 30.4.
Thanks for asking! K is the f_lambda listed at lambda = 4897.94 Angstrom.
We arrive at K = 27.75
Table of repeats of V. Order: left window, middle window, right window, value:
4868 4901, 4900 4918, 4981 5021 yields 6.66 Angstrom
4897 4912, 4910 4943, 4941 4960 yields -1.60 Angstrom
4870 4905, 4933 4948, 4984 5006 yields 3.95 Angstrom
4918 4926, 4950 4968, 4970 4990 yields -0.11 Angstrom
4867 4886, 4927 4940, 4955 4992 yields -0.07 Angstrom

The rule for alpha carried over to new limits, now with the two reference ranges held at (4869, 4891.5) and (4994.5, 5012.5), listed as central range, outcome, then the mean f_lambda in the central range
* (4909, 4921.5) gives 0.001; 29.6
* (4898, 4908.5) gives 0.085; 27.2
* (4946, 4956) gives 0.027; 29.4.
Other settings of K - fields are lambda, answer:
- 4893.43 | 282.4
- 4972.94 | 30.01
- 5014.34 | 30.02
